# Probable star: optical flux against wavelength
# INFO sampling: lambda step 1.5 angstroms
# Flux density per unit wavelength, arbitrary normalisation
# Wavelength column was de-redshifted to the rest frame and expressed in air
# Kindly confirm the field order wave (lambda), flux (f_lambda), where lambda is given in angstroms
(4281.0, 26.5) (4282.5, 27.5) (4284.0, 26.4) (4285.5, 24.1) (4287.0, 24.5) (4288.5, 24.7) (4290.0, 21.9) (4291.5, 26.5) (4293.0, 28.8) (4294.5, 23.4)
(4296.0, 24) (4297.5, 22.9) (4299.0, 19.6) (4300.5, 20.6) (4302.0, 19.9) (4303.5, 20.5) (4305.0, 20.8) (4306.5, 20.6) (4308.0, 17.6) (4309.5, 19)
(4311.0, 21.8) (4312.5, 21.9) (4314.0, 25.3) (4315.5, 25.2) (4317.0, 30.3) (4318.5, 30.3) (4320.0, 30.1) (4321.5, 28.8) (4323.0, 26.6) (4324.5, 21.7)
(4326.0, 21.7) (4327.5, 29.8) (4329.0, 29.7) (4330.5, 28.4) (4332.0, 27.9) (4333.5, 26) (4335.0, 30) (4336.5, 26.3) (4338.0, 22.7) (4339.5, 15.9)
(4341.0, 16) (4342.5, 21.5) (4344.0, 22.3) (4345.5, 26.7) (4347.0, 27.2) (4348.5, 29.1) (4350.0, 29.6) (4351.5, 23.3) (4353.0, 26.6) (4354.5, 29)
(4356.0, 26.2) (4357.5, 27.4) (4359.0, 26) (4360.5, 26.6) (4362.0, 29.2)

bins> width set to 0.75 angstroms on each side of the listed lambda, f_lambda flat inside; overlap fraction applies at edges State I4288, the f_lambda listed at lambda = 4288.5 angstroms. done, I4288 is 24.7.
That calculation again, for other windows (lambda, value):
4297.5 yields 22.9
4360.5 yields 26.6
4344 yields 22.3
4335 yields 30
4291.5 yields 26.5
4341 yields 16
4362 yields 29.2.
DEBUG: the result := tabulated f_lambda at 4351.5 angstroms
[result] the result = 23.3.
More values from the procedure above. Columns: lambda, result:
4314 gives 25.3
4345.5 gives 26.7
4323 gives 26.6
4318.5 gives 30.3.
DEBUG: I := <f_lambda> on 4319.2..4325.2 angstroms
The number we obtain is 26.9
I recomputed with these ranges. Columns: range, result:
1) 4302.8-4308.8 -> 19.9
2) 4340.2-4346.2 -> 21.5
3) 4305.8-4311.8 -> 19.8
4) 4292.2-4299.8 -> 23.7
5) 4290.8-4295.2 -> 26.3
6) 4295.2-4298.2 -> 23.5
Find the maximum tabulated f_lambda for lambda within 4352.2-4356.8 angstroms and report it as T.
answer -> 29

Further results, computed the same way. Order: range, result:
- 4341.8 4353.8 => 29.6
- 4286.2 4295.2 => 28.8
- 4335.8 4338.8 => 26.3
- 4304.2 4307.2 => 20.8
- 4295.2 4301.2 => 24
